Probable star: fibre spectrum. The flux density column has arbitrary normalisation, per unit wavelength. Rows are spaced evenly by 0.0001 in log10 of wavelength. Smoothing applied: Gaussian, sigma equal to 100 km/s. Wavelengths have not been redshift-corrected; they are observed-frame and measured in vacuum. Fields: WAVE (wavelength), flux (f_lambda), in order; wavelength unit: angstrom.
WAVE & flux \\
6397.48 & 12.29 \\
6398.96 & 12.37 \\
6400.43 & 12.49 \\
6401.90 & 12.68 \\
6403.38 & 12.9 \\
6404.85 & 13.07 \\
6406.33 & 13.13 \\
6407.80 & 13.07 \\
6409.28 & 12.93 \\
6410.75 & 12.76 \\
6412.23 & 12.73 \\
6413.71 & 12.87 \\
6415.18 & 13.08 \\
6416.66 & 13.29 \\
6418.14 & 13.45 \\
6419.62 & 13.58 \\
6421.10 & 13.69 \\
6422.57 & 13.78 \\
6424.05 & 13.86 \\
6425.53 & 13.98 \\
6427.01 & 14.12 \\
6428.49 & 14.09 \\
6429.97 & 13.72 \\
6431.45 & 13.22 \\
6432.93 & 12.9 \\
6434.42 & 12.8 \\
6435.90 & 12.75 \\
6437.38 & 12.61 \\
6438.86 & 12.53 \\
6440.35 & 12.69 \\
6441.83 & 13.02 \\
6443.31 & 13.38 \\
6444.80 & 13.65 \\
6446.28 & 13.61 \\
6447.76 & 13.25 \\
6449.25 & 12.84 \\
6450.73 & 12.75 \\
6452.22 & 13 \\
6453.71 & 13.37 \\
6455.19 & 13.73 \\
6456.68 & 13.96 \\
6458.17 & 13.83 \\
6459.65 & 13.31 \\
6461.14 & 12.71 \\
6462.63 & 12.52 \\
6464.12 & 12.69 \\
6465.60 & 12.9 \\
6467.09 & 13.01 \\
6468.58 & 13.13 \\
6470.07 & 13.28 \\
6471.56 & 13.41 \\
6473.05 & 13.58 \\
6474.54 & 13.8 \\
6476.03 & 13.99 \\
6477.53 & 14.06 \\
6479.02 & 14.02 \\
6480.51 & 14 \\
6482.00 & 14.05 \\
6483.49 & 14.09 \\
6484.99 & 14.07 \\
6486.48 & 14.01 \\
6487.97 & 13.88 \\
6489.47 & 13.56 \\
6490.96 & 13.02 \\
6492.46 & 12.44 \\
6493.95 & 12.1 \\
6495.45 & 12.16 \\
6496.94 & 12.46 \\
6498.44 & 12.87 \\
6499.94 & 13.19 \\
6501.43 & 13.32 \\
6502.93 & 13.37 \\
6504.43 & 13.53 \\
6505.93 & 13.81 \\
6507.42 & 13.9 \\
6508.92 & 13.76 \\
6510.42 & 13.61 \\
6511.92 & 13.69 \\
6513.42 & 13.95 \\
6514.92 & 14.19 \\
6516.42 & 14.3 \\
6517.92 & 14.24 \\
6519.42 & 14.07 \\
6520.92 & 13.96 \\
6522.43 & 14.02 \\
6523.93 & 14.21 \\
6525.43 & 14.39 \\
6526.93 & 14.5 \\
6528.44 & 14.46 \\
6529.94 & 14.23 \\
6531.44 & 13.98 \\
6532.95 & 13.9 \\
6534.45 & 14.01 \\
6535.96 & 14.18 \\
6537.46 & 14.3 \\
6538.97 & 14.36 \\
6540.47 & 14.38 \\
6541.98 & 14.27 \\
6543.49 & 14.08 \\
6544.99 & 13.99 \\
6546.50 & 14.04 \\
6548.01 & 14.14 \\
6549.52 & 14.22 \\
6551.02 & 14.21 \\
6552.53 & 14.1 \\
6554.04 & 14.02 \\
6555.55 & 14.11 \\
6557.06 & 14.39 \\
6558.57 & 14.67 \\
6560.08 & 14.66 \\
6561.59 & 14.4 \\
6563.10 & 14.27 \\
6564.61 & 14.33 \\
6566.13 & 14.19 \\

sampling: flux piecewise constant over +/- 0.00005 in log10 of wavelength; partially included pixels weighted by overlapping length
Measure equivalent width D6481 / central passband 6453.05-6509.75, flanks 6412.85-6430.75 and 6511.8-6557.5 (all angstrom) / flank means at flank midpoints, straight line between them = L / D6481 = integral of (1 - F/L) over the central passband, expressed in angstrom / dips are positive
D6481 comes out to 2.1 angstrom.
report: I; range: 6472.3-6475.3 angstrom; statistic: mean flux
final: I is 13.7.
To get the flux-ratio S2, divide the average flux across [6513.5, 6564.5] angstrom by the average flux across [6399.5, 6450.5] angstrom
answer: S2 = 1.1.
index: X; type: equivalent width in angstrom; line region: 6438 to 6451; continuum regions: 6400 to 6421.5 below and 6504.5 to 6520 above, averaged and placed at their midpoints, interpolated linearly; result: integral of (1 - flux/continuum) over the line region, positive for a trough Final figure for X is 0.2 angstrom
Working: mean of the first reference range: 13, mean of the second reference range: 13.9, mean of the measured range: 13.1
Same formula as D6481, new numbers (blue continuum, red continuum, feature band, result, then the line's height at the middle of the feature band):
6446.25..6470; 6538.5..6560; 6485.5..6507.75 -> 0.71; 13.6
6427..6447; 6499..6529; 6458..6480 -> 0.24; 13.5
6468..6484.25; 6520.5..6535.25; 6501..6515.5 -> 0.31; 14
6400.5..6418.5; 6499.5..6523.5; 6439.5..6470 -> 0.41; 13.3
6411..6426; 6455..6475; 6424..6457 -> 0.14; 13.3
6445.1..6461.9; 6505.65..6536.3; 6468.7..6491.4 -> -0.28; 13.6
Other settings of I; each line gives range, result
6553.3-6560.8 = 14.4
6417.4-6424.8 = 13.7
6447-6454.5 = 13.1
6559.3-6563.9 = 14.5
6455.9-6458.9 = 13.9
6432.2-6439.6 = 12.7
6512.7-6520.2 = 14.2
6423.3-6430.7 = 14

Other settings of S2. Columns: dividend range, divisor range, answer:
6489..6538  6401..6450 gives 1.04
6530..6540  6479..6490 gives 1.01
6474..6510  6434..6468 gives 1.03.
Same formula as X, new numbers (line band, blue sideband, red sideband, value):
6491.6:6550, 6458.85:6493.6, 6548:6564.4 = 0.5 angstrom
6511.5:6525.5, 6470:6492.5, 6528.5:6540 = -0.1 angstrom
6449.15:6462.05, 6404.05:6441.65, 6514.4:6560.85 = 0.2 angstrom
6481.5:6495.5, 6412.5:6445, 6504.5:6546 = 0.4 angstrom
